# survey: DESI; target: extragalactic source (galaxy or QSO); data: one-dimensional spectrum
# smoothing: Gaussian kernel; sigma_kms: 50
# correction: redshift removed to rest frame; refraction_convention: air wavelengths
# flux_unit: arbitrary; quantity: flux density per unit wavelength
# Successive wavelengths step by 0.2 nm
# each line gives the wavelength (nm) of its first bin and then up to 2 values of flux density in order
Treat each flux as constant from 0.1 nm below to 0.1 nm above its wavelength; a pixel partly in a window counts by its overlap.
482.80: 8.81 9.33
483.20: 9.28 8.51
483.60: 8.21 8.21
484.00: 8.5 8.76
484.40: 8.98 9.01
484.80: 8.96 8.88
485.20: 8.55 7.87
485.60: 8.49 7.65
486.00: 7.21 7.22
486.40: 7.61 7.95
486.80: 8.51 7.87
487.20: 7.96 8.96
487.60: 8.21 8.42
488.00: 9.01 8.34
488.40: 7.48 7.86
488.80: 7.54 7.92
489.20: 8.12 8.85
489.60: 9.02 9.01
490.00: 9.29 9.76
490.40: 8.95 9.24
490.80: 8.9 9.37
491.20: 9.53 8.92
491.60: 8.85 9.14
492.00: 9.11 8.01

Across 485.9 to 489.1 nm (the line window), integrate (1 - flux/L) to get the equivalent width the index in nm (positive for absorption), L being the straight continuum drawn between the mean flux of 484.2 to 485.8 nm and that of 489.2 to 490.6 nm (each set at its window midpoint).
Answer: 0.31 nm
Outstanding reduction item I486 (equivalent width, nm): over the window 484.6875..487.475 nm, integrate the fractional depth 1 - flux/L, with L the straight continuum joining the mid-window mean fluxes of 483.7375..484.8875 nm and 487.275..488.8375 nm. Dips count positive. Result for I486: 0.13 nm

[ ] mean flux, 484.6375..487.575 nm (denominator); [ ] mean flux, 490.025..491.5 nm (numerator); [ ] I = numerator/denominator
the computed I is 1.14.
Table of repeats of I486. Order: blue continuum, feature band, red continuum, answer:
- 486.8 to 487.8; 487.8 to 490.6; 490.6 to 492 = 0.04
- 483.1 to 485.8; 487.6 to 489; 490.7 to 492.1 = 0.12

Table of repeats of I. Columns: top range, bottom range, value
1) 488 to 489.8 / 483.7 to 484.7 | 0.95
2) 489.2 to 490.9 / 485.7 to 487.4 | 1.16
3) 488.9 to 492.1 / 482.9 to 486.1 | 1.06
